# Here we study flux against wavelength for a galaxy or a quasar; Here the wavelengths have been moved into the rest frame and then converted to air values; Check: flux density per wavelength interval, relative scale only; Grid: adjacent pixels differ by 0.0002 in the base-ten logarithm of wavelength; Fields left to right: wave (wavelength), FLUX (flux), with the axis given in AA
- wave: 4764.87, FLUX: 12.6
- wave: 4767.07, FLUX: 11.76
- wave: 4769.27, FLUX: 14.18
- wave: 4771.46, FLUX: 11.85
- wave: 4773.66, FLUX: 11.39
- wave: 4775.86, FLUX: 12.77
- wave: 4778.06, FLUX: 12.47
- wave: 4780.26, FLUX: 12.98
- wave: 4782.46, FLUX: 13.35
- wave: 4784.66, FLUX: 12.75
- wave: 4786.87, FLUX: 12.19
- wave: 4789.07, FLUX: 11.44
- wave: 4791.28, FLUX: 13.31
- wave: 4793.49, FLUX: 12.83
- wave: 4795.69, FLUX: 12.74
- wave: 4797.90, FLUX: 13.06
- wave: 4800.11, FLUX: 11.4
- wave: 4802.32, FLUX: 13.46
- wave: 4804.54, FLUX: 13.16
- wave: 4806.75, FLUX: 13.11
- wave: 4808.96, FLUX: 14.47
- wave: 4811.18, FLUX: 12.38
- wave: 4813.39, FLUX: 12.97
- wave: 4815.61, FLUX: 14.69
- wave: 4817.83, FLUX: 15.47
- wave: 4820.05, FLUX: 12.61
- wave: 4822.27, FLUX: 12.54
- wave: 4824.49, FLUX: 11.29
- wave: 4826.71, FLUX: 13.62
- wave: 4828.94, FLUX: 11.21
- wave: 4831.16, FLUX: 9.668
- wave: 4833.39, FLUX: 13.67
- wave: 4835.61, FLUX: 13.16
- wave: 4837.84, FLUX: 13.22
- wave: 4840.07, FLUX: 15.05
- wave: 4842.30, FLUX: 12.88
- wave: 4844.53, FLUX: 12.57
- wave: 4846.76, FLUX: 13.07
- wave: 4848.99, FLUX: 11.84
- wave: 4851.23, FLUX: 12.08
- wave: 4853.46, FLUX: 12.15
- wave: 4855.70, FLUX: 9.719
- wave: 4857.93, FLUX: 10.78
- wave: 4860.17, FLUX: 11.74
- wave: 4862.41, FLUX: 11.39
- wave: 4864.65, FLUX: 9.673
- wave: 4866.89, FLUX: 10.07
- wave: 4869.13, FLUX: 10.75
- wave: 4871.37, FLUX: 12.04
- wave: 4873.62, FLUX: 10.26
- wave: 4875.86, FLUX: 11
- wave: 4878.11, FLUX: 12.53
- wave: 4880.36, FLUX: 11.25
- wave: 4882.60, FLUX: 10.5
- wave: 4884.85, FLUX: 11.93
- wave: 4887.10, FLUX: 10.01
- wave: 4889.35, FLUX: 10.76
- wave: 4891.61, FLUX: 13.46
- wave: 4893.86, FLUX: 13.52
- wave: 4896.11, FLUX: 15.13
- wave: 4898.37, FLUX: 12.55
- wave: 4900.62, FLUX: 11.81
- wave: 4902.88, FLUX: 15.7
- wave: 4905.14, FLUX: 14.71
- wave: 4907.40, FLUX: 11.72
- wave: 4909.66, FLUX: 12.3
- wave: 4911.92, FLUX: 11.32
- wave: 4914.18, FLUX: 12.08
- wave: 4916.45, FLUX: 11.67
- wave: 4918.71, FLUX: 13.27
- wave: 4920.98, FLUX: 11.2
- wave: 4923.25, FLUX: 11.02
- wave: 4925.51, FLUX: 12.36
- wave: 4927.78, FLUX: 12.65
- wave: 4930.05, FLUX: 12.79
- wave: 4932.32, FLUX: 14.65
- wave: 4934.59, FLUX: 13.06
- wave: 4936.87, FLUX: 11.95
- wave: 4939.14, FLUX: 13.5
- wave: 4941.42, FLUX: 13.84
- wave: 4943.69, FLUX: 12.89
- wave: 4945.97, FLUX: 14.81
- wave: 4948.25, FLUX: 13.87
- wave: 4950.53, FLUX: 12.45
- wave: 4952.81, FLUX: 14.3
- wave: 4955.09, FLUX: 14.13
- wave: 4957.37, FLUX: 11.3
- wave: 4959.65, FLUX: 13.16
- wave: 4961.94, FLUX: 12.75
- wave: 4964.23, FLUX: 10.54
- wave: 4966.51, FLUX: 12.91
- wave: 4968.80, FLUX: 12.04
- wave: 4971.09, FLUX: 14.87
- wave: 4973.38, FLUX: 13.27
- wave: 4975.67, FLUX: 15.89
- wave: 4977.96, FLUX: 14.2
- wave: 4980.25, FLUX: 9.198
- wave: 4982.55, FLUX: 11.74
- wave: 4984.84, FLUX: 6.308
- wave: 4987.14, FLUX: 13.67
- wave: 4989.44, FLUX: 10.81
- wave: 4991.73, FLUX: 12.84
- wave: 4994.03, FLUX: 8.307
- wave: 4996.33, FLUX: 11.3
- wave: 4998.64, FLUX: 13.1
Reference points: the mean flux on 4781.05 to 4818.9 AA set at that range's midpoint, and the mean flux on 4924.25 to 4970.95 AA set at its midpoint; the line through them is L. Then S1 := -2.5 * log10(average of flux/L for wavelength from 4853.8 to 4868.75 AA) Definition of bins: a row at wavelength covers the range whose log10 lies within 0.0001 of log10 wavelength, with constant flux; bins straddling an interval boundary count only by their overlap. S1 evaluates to 0.22 mag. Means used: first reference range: 13.1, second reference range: 13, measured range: 10.7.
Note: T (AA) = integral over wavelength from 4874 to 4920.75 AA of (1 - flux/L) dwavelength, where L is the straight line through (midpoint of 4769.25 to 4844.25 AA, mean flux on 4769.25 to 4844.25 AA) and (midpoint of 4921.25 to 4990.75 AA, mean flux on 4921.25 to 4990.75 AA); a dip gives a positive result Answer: 1.6 AA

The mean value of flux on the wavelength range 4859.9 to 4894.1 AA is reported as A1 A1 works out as 11.2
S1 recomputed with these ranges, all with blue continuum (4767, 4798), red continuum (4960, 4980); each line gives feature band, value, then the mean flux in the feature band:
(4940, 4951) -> -0.05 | 13.6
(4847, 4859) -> 0.12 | 11.4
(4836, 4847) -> -0.05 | 13.4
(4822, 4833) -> 0.09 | 11.7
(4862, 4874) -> 0.20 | 10.7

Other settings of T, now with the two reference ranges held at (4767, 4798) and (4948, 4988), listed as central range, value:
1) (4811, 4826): -0.70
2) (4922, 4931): 0.28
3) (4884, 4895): 0.56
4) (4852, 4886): 4.12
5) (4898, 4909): -0.64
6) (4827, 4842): -0.15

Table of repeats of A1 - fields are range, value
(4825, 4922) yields 12.1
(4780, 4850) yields 12.9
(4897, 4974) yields 12.9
